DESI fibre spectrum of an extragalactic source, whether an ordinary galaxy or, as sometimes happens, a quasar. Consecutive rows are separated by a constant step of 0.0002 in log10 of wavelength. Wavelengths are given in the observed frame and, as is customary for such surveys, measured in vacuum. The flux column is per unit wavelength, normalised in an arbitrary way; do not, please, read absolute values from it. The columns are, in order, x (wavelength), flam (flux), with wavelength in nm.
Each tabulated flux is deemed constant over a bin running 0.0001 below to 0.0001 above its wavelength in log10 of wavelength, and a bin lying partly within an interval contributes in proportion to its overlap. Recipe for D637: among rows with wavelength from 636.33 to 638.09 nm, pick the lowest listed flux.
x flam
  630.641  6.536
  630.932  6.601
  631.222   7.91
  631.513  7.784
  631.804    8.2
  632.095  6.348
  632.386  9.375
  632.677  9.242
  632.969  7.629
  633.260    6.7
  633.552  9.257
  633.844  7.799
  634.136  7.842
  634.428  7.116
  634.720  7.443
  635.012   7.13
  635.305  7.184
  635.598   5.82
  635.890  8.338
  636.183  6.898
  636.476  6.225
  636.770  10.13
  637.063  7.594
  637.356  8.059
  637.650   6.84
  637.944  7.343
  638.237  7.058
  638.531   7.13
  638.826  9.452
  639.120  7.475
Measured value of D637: 6.225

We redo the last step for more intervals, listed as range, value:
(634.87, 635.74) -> 5.82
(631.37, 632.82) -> 6.348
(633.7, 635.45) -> 7.116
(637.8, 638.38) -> 7.058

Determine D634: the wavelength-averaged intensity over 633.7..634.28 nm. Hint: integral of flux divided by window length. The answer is 7.82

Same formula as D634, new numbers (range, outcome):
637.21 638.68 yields 7.28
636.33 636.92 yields 8.17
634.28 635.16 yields 7.23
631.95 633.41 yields 7.86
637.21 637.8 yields 7.44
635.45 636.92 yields 7.48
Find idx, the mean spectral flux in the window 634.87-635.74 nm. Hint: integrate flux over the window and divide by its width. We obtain 6.71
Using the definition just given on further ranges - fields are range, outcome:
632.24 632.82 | 9.31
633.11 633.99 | 7.92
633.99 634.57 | 7.48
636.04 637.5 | 7.78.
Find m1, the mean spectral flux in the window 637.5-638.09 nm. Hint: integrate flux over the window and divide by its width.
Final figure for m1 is 7.09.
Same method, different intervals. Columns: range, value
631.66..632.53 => 7.97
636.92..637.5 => 7.83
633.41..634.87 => 7.89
